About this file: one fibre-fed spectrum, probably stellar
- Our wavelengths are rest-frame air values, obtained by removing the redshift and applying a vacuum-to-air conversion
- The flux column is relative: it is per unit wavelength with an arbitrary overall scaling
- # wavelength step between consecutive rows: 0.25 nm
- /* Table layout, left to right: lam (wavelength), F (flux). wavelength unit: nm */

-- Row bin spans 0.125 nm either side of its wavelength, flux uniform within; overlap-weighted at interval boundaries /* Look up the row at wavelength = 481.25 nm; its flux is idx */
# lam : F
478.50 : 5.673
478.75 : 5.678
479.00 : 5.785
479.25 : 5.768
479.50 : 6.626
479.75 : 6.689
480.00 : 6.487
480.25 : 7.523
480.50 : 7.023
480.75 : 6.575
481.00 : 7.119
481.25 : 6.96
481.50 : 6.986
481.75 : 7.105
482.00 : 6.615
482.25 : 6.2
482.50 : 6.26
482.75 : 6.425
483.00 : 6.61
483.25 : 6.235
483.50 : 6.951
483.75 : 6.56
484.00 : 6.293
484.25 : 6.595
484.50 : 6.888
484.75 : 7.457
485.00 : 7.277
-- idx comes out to 6.96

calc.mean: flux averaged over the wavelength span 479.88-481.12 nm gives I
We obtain 6.95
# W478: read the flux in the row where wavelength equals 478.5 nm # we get 5.673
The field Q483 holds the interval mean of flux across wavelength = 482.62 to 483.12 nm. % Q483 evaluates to 6.51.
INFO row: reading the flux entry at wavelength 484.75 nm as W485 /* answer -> 7.457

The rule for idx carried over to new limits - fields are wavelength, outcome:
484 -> 6.293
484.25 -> 6.595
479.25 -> 5.768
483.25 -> 6.235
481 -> 7.119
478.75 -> 5.678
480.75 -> 6.575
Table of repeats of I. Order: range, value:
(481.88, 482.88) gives 6.37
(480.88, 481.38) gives 7.04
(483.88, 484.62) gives 6.59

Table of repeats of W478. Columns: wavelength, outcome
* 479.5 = 6.626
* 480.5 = 7.023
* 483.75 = 6.56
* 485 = 7.277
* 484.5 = 6.888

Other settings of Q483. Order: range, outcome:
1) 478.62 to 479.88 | 6.11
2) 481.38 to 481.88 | 7.04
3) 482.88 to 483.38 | 6.43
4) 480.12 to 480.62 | 7.27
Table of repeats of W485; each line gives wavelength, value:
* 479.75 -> 6.689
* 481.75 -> 7.105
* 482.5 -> 6.26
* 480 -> 6.487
